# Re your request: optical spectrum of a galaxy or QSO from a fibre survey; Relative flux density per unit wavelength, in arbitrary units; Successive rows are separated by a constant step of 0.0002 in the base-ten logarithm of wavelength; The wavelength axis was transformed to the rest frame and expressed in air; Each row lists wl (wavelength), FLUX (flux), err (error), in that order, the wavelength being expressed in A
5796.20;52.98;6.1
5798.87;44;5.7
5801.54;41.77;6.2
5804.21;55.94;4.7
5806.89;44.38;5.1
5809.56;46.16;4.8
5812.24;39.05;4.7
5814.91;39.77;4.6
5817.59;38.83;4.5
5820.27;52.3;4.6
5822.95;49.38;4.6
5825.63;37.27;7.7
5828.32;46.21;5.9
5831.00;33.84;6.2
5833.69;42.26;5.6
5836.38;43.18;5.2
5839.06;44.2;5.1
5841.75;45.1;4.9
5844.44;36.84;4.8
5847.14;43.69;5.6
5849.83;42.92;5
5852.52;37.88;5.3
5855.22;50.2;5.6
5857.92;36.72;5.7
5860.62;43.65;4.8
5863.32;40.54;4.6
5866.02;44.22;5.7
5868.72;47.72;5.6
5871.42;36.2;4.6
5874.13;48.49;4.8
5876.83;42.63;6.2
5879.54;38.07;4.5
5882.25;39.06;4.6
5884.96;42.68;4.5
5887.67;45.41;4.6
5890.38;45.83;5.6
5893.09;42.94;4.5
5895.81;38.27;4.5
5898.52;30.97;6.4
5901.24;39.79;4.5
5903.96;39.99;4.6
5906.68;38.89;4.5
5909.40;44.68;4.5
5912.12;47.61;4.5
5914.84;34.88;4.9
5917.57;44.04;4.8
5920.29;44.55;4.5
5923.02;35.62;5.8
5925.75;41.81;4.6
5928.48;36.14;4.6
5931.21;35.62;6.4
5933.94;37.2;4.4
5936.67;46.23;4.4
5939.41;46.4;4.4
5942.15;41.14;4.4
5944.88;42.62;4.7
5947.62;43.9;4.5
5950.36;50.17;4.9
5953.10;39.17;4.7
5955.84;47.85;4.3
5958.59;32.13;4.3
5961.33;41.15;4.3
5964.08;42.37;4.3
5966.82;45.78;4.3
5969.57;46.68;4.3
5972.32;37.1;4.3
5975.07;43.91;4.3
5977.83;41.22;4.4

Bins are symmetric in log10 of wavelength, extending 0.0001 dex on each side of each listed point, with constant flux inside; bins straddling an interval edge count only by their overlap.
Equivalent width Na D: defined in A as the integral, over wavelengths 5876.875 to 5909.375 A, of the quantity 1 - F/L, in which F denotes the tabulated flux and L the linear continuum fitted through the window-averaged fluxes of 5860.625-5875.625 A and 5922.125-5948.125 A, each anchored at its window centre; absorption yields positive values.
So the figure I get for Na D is 1.5 A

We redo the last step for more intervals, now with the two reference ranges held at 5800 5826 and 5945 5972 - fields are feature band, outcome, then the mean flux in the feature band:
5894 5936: 3.9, 39.5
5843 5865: 1.3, 41.6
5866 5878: 0.1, 43.8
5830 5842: 0.8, 41.6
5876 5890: 0.7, 41.8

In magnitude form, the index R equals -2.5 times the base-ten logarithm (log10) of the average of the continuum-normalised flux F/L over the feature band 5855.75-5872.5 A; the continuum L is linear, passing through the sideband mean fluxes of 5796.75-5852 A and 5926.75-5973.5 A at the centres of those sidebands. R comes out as 0.02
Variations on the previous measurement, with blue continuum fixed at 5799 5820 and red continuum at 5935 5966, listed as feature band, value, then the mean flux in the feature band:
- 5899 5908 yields 0.124 mag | 38.7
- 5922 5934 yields 0.158 mag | 37.3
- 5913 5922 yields 0.051 mag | 41.3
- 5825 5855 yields 0.058 mag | 41.6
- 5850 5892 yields 0.026 mag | 42.6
